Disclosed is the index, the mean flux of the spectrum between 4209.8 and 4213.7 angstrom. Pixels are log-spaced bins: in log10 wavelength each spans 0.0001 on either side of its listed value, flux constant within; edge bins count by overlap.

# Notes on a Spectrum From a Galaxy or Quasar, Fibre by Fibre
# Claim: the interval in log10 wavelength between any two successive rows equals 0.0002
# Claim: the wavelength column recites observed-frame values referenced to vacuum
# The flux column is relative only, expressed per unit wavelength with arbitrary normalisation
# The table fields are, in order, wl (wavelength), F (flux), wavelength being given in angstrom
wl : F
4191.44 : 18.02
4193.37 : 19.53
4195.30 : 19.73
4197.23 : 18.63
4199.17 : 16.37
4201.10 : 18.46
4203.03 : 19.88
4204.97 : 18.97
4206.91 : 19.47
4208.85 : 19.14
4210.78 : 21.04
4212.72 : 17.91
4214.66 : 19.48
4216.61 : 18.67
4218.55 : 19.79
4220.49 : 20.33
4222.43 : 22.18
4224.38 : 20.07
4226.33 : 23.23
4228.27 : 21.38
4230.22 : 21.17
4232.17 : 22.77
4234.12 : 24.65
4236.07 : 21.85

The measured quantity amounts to 19.5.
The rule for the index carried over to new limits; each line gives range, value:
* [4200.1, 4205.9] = 19.1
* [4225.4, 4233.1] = 22.1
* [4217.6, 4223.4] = 20.8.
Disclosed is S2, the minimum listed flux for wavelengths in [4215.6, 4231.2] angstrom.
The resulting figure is 18.67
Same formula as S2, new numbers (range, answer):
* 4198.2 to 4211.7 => 16.37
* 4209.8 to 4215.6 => 17.91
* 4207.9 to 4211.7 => 19.14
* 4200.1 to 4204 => 18.46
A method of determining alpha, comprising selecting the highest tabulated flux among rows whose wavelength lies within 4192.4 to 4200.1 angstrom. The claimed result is 19.73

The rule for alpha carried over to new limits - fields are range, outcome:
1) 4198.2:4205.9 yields 19.88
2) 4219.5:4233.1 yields 23.23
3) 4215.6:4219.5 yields 19.79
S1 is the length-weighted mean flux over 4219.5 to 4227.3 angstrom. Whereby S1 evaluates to 21.5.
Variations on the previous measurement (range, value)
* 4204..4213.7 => 19.3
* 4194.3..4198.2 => 19.2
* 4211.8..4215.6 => 18.7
